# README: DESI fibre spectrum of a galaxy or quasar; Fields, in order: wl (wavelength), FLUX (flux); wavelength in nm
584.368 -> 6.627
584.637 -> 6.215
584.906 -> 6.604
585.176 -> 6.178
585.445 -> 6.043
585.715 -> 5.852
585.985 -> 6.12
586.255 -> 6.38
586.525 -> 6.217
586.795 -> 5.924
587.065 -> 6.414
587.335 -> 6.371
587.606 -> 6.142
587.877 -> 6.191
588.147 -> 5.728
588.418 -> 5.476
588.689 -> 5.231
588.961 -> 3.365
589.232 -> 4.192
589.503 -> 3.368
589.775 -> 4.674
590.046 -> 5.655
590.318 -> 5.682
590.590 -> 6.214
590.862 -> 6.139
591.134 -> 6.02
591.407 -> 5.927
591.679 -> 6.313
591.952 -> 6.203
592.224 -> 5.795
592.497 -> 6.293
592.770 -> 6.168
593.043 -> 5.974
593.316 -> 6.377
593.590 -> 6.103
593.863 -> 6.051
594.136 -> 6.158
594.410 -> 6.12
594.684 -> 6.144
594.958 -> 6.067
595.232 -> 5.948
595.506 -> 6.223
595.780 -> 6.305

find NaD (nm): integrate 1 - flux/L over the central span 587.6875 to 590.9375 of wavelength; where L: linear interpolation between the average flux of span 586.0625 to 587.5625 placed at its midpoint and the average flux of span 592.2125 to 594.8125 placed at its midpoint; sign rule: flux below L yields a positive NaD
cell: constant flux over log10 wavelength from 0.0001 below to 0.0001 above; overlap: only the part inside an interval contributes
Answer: 0.55 nm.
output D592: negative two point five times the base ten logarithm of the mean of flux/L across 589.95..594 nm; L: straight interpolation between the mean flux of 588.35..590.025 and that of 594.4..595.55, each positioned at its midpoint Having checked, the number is -0.16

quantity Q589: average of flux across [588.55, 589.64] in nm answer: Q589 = 4.04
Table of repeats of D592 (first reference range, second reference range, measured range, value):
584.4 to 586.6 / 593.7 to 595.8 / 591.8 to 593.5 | 0.002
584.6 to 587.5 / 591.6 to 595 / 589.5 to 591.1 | 0.125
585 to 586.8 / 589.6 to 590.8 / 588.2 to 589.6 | 0.275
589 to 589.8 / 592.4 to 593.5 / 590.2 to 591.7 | -0.226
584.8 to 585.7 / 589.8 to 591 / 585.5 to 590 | 0.101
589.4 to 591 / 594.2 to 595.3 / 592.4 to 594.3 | -0.056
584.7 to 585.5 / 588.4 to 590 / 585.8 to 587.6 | -0.127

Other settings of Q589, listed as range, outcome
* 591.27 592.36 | 6.06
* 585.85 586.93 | 6.16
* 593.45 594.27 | 6.11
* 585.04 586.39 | 6.11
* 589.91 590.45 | 5.67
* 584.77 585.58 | 6.28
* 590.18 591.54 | 5.99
